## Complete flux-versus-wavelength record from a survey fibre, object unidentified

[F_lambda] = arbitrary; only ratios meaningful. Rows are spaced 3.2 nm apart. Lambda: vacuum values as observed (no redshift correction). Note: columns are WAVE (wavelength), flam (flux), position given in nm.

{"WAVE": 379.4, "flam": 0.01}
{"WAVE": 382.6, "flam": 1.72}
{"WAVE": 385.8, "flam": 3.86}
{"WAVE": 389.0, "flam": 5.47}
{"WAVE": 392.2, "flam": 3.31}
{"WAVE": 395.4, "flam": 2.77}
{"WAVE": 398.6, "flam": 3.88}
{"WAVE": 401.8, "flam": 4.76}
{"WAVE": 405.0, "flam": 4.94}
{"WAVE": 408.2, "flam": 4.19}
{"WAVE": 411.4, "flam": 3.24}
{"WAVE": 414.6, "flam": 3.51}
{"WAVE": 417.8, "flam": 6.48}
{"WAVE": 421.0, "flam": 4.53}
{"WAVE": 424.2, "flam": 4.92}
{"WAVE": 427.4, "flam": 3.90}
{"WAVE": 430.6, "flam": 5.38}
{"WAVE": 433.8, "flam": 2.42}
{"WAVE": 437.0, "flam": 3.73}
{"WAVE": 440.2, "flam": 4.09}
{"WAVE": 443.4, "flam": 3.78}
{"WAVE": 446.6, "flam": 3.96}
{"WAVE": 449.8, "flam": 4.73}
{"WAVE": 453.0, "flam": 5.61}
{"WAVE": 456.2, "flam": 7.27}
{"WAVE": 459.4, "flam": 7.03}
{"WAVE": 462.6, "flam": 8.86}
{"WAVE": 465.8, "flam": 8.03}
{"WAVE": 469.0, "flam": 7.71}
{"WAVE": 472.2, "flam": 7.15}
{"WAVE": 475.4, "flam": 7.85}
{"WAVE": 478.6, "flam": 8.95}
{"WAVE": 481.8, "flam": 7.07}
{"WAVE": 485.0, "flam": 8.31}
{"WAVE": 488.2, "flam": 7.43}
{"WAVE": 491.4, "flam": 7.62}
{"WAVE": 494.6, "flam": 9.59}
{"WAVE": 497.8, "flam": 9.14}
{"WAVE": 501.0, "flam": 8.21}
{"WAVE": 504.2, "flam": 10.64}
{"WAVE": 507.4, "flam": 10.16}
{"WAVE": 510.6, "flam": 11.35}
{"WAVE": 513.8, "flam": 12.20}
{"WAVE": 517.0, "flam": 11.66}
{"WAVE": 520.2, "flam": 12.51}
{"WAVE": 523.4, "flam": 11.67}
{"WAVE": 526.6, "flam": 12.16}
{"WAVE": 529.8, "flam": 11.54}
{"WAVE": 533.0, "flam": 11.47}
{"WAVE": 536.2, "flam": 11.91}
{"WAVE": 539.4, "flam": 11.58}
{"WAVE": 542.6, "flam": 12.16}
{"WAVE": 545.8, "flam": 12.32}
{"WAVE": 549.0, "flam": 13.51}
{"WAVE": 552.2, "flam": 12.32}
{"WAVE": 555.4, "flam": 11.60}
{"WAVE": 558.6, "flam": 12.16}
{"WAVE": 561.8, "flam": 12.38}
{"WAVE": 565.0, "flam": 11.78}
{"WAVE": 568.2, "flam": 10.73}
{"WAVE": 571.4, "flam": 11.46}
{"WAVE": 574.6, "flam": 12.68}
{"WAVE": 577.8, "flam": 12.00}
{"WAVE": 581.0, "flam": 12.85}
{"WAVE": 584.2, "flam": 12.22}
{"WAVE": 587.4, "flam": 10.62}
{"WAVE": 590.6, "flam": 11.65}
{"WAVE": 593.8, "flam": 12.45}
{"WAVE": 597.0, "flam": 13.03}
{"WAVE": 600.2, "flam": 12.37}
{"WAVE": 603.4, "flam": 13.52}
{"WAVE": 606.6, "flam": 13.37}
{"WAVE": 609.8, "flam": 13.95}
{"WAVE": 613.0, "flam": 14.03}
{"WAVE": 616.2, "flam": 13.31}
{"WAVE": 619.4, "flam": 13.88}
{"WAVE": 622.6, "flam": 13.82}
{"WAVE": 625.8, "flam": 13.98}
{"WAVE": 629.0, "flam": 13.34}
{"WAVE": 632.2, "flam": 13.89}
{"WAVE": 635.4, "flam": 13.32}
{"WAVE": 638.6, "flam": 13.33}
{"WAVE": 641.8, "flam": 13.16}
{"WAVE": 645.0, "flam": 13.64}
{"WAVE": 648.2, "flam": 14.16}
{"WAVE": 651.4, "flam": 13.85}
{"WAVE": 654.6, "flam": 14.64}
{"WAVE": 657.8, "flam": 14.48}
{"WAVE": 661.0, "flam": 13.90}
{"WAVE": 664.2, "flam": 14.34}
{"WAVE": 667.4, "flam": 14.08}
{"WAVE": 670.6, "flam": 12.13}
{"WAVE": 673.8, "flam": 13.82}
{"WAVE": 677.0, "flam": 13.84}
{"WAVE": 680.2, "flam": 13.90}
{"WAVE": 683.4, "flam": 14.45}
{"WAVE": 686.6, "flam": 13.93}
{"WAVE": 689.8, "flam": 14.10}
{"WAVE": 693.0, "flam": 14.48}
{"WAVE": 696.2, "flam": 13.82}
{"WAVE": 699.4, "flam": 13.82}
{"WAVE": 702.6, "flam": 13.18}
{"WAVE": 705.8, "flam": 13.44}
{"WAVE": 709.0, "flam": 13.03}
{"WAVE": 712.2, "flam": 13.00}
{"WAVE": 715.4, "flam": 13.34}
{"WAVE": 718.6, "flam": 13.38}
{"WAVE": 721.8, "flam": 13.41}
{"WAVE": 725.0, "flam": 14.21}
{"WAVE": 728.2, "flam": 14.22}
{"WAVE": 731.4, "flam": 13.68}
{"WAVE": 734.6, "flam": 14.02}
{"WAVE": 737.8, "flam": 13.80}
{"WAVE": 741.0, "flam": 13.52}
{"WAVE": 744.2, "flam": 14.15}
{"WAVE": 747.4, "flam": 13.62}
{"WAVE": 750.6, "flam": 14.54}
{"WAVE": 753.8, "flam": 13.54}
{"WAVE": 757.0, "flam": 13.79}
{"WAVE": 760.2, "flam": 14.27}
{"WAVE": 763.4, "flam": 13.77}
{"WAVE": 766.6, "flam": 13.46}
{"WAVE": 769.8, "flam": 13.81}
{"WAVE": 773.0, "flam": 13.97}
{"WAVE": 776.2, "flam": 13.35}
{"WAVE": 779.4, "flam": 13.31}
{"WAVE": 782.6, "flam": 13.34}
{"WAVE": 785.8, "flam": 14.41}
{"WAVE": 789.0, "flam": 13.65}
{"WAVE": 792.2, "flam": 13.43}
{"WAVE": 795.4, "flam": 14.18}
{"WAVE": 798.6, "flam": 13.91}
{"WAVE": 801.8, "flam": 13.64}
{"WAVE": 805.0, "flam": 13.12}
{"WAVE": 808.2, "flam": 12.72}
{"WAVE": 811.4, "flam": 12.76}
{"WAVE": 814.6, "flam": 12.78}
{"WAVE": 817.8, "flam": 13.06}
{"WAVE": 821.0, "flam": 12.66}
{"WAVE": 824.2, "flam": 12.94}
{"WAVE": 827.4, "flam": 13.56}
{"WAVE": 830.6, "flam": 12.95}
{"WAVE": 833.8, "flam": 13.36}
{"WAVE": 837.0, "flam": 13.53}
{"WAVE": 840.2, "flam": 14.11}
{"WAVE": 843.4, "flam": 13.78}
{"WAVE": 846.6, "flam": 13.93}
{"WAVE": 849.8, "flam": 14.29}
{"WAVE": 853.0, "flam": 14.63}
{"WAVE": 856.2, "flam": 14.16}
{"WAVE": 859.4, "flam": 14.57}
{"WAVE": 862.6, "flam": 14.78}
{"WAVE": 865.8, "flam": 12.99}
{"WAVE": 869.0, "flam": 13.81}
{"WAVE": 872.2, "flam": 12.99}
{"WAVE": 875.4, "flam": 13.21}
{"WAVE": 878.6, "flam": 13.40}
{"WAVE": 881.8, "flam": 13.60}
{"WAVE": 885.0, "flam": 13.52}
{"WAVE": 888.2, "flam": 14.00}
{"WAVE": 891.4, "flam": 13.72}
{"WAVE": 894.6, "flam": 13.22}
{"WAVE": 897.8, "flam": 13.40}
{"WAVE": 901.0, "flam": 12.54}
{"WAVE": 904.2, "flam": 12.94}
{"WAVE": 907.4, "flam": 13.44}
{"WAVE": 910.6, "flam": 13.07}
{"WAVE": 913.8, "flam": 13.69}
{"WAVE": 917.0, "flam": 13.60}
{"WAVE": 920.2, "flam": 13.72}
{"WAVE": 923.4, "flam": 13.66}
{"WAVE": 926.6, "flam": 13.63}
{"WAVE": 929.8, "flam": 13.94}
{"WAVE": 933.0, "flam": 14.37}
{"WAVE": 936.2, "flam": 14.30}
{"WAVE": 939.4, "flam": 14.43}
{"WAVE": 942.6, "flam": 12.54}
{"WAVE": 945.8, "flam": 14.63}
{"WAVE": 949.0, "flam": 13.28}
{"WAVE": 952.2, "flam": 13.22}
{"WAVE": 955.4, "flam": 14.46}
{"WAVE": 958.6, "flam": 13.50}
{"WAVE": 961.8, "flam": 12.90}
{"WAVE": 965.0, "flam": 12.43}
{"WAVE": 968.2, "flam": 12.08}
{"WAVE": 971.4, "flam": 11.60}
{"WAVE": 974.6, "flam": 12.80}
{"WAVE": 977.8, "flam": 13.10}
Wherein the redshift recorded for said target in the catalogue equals 0.138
